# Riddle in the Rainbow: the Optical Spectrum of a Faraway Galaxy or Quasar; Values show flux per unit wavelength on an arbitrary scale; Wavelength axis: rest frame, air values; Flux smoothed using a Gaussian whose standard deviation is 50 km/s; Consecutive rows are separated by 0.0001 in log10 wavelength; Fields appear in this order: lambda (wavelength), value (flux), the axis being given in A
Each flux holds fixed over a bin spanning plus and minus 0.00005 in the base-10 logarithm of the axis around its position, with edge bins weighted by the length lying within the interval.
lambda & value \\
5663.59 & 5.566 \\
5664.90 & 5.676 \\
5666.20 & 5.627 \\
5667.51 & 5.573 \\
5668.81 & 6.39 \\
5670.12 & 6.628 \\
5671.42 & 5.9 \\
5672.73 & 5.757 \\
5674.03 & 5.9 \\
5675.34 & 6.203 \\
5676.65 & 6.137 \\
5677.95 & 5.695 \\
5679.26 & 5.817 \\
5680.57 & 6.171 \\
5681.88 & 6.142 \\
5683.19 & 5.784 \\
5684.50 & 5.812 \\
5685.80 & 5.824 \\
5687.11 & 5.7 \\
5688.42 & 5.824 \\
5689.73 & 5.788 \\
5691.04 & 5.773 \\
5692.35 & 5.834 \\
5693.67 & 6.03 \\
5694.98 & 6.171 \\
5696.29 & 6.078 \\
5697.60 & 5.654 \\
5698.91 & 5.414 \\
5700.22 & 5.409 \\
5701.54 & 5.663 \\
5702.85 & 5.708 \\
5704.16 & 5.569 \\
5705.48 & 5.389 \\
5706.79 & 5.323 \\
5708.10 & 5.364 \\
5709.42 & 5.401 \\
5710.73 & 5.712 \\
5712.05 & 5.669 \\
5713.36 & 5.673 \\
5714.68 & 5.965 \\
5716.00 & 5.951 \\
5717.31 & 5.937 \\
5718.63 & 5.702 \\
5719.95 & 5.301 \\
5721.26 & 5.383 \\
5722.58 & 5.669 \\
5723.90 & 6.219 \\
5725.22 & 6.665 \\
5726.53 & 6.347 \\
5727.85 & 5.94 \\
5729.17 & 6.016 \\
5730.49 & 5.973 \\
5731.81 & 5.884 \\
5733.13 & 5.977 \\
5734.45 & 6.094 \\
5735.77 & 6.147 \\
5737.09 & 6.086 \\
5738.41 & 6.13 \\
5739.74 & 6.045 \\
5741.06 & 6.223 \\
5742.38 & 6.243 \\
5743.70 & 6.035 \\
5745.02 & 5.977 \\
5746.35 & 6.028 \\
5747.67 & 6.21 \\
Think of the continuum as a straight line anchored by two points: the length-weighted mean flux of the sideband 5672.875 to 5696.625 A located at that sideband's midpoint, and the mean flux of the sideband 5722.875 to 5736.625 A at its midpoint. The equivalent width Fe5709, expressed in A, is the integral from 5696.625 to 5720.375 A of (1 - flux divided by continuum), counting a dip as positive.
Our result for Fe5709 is 1.6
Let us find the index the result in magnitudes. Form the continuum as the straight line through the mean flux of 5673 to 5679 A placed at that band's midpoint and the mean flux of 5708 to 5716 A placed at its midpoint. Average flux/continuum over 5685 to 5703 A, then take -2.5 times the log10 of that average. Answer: 0.01 mag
